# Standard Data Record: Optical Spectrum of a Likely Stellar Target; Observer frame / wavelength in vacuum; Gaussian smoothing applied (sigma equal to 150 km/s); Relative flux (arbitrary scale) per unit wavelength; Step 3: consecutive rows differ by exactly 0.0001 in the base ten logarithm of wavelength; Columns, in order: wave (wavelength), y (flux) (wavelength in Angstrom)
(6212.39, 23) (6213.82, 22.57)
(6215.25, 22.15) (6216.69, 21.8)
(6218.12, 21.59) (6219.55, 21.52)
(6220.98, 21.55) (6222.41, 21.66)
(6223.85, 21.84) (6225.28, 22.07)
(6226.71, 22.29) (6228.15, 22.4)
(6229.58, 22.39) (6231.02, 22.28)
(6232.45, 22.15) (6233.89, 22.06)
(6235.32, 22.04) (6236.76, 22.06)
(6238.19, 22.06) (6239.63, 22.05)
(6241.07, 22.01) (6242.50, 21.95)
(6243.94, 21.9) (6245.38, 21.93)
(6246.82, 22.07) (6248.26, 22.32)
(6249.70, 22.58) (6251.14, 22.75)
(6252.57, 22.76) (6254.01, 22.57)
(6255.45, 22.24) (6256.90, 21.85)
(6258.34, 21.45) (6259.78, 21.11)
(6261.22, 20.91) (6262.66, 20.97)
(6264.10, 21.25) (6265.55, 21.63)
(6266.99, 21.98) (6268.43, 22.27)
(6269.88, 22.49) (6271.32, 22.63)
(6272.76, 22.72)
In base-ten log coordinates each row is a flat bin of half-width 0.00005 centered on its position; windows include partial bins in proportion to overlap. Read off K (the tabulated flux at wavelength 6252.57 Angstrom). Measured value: 22.76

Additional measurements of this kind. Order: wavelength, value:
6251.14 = 22.75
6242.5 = 21.95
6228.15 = 22.4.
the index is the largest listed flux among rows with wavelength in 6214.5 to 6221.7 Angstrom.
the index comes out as 22.15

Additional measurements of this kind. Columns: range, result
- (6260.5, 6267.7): 21.98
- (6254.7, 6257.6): 22.24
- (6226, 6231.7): 22.4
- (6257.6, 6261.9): 21.45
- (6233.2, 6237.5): 22.06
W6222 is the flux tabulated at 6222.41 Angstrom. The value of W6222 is 21.66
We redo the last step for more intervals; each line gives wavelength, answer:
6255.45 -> 22.24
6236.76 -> 22.06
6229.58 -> 22.39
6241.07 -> 22.01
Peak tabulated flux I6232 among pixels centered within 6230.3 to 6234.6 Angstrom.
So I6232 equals 22.28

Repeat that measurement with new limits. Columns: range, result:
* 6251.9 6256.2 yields 22.76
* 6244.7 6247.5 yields 22.07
